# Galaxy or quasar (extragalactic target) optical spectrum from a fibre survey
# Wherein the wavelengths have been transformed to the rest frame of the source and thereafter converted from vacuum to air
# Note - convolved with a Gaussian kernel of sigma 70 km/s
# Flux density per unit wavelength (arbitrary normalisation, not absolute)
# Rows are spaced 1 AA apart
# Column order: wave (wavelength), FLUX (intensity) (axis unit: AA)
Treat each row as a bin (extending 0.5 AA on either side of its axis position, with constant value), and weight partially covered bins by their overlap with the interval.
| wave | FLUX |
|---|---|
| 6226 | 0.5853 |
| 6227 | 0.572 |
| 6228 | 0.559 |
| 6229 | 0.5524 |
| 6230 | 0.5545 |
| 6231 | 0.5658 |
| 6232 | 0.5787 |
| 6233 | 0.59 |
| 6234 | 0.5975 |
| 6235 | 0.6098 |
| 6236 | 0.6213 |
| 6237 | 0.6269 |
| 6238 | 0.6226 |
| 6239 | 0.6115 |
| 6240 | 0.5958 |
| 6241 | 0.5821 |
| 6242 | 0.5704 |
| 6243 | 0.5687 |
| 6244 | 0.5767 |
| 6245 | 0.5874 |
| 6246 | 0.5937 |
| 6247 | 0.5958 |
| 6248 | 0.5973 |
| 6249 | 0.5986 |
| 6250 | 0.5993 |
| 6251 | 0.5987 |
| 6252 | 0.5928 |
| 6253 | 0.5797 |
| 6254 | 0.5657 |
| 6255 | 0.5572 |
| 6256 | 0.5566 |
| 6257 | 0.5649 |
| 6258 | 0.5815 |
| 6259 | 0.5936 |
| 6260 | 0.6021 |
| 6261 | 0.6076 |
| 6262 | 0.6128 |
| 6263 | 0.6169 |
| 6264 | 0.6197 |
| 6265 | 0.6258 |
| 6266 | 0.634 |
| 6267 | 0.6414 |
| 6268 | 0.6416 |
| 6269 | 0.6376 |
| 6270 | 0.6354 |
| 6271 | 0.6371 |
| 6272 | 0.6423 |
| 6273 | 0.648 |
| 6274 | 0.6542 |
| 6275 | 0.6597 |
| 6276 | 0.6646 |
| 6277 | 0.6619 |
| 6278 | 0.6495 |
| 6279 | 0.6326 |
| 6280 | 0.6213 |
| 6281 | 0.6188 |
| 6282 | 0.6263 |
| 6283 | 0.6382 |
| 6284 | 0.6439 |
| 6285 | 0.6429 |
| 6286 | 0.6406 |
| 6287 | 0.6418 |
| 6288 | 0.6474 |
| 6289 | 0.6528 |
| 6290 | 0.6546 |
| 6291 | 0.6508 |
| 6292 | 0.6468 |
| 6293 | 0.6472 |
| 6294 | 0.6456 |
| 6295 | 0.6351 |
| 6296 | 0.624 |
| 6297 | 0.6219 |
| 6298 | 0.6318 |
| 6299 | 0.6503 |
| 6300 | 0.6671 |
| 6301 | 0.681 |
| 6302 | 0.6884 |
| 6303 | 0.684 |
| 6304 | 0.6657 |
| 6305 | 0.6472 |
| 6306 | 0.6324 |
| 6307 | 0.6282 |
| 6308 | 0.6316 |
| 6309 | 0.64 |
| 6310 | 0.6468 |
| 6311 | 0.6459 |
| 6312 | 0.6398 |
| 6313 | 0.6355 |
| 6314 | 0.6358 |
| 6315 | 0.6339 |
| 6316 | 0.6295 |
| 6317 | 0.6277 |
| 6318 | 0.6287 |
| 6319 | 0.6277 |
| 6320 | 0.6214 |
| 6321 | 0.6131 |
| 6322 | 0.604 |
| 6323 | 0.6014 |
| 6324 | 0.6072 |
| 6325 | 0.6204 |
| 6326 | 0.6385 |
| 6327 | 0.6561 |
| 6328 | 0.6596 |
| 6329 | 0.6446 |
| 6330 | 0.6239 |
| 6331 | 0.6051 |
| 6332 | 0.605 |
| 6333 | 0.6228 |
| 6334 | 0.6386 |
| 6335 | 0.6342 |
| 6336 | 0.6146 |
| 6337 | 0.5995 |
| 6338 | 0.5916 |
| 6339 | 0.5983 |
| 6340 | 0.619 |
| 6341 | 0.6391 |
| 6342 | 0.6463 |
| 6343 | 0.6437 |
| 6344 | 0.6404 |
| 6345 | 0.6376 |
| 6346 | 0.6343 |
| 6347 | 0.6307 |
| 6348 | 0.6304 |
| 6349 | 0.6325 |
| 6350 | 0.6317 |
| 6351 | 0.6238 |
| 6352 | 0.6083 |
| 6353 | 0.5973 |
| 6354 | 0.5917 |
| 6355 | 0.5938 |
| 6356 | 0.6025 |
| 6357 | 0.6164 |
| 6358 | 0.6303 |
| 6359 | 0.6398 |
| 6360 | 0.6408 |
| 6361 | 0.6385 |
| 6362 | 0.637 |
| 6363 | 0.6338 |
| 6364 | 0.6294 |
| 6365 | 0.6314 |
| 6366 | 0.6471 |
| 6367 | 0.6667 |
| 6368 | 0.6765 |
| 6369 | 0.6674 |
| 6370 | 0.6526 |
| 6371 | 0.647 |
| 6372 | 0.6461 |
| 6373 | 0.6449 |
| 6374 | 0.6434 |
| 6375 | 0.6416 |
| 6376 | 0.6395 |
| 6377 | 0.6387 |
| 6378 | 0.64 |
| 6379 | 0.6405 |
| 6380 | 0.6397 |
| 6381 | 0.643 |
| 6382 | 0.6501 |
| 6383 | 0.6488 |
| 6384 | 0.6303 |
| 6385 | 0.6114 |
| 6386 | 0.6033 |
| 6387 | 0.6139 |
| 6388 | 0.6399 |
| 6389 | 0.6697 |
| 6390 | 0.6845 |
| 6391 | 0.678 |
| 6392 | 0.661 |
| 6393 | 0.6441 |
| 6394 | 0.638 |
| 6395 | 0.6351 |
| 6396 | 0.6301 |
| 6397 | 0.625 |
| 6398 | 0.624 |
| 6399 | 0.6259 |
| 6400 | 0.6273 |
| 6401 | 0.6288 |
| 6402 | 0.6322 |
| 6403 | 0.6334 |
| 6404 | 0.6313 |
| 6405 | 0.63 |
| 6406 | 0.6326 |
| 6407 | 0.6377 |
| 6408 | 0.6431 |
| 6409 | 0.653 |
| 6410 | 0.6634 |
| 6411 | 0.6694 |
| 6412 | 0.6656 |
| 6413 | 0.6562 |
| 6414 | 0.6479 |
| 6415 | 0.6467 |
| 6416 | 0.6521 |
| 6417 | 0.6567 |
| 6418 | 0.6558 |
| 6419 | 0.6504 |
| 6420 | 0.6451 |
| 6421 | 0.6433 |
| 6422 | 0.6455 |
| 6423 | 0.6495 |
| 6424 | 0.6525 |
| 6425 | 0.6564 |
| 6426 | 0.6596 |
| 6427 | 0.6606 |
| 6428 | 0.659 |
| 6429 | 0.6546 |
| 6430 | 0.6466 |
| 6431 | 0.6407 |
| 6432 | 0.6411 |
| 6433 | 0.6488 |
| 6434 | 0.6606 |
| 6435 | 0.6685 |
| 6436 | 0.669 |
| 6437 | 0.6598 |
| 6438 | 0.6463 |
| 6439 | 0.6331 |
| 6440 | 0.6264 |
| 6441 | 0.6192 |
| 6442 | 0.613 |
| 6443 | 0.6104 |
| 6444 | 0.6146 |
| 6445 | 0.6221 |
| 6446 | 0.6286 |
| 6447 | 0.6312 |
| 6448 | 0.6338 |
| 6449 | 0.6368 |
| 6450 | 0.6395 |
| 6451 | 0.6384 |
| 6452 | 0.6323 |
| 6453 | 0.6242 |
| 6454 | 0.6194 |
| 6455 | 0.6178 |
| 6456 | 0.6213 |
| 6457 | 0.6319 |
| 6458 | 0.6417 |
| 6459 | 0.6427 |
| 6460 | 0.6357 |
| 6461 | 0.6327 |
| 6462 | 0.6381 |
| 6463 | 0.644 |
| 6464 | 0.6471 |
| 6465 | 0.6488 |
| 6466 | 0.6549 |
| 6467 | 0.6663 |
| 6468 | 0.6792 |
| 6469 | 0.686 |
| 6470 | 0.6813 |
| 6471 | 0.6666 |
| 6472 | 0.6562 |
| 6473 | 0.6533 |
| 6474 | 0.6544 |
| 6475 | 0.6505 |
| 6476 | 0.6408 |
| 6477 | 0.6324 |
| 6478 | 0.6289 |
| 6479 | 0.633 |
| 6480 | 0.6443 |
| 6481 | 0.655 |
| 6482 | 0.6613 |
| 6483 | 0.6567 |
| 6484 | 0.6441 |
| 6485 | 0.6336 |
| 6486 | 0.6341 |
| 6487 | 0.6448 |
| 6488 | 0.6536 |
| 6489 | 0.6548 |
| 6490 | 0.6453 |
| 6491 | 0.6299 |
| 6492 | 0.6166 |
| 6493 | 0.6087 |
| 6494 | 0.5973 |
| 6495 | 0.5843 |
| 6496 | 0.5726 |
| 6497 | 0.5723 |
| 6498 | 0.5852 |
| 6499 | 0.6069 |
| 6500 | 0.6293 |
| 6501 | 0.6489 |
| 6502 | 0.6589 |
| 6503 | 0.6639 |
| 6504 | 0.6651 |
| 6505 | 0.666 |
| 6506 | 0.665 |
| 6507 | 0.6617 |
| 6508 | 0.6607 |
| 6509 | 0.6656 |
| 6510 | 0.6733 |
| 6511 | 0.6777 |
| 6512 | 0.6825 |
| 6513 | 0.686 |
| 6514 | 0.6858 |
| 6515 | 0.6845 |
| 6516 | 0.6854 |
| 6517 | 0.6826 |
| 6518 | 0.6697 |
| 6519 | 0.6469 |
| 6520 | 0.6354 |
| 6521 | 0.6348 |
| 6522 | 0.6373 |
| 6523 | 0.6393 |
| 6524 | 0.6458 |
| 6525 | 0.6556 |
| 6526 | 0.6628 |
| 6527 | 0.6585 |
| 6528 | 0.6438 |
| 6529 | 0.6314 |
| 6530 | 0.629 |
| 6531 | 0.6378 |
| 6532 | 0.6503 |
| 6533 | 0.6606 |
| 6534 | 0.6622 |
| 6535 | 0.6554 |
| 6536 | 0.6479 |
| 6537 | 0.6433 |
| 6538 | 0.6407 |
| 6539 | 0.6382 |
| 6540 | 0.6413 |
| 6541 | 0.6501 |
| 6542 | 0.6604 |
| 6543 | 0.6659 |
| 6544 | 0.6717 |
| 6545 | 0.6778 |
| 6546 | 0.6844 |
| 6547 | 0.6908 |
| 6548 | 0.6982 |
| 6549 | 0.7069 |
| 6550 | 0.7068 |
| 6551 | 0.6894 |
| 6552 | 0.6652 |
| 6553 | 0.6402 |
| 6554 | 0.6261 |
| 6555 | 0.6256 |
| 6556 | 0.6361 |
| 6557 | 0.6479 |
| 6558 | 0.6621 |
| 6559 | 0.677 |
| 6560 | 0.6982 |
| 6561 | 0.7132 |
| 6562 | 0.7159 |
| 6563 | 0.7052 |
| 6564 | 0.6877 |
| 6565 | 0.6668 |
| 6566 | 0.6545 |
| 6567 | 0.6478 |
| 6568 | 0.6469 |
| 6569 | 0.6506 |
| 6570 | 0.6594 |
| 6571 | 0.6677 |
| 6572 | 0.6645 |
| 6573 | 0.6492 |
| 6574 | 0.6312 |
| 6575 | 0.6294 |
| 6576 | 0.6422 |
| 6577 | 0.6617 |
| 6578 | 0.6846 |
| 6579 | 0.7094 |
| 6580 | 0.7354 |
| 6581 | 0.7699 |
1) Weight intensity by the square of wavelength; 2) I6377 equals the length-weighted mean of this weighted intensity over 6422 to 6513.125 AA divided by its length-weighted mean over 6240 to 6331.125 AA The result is 1.09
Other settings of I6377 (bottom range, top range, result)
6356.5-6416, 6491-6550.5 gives 1.06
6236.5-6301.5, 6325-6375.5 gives 1.04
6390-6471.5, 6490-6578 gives 1.05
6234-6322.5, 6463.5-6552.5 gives 1.12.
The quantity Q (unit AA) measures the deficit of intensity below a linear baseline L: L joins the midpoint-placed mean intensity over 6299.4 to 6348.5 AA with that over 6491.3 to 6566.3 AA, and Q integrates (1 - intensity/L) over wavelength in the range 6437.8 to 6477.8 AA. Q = 0.5 AA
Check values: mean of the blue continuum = 0.633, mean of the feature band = 0.64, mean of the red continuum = 0.656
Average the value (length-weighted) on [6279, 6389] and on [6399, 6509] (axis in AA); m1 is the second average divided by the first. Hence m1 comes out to 1.0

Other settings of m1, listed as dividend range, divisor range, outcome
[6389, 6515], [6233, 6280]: 1.06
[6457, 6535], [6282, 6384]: 1.02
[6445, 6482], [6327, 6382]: 1.02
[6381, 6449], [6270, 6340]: 1.01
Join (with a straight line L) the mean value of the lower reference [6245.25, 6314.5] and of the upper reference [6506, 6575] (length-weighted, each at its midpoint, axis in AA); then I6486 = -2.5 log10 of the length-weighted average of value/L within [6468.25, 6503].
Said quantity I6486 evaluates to 0.032 mag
